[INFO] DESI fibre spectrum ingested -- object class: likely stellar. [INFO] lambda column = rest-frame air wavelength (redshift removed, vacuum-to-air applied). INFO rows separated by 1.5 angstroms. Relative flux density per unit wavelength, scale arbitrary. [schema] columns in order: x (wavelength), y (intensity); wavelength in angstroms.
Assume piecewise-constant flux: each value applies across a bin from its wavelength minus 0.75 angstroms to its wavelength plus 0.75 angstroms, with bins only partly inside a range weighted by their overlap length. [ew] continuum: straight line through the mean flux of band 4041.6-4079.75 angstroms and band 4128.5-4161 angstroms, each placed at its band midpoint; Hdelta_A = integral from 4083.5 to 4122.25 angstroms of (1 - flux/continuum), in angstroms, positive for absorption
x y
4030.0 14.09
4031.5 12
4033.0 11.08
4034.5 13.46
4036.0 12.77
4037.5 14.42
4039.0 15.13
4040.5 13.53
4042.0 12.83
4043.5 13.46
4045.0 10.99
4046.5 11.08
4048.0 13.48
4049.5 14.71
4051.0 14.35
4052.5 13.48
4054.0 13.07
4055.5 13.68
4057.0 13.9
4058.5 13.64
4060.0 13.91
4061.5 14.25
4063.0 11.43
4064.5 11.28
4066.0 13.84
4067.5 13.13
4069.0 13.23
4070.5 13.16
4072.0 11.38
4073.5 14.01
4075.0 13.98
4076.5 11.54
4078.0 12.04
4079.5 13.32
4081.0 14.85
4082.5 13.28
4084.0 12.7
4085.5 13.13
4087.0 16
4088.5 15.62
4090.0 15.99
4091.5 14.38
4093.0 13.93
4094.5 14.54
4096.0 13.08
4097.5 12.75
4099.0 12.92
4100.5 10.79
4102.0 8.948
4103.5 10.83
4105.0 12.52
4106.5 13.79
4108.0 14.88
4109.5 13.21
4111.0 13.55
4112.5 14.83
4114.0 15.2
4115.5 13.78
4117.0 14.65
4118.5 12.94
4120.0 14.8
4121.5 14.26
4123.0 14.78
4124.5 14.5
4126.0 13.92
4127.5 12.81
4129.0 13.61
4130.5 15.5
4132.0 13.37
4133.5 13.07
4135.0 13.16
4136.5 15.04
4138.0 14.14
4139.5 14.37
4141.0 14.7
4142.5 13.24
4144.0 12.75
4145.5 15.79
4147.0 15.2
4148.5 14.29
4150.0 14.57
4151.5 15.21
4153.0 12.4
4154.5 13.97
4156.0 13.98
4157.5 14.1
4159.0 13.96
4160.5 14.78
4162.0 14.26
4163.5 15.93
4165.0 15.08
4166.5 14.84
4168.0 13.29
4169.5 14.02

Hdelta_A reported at -0.1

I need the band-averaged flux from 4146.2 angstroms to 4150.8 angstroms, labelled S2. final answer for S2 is 14.7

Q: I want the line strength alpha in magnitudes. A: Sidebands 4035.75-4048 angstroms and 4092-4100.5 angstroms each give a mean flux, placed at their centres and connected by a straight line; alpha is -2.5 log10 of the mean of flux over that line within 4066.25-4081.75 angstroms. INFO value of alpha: 0.01 mag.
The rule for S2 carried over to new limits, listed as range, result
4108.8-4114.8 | 14.2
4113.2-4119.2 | 14.2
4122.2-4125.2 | 14.6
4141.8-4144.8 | 13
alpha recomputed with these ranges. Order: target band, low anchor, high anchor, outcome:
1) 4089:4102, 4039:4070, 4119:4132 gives 0.04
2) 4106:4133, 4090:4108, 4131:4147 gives -0.05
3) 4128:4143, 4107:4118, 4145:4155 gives 0.03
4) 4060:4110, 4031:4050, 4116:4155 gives 0.03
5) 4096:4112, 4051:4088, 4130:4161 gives 0.10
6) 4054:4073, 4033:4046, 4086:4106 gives 0.01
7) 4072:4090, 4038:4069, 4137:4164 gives -0.01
